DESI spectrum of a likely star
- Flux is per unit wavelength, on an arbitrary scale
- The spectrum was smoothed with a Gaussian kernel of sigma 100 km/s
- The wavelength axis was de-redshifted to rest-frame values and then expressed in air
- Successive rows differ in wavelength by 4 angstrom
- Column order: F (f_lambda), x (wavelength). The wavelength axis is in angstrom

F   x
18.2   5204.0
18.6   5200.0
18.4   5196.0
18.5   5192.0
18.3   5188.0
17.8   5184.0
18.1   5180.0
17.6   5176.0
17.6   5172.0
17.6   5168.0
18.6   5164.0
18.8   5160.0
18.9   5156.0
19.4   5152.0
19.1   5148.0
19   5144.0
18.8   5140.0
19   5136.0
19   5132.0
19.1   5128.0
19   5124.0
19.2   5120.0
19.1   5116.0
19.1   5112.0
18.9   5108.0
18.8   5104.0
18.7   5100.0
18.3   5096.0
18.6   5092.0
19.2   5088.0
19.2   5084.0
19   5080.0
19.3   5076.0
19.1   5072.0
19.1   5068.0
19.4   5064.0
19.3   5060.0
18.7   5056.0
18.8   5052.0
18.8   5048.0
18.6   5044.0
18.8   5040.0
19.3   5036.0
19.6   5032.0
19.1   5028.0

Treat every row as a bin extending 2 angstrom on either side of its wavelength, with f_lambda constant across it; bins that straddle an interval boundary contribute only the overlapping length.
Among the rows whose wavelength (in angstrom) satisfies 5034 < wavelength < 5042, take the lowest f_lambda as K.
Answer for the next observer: 18.8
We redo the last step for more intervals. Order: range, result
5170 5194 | 17.6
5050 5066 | 18.7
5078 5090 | 19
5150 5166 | 18.6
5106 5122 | 18.9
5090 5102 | 18.3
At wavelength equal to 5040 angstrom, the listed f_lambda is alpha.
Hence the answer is 18.8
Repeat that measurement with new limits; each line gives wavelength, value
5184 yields 17.8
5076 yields 19.3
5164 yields 18.6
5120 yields 19.2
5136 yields 19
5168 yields 17.6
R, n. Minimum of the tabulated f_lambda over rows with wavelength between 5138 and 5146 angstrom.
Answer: 18.8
